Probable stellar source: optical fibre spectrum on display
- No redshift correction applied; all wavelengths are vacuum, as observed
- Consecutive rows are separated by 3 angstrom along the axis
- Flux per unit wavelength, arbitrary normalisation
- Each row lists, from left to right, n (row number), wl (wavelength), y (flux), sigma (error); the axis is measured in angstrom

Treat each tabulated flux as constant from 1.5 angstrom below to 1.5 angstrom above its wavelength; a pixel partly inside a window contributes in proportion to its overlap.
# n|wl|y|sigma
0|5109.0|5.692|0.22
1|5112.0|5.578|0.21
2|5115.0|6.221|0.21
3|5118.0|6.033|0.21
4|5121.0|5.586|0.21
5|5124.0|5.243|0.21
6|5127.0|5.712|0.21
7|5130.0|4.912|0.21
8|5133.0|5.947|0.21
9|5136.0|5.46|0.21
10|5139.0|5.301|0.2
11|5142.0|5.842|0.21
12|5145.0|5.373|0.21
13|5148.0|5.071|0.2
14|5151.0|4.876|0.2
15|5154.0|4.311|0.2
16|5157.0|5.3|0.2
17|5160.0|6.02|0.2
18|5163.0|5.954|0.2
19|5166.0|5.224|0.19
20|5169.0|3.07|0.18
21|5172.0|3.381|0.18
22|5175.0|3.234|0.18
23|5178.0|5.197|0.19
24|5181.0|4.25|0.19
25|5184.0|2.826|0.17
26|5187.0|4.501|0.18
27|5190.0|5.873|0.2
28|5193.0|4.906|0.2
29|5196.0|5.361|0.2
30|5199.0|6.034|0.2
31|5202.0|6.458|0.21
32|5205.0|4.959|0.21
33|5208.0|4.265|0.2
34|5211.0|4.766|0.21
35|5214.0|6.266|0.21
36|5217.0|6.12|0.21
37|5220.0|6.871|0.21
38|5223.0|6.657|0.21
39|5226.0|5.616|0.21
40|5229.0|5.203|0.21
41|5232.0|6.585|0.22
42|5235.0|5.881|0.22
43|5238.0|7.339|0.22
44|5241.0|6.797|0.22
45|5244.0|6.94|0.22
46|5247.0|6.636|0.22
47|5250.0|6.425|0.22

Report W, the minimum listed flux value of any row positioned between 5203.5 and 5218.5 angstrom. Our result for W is 4.265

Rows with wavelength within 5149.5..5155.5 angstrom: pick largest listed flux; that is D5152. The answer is 4.876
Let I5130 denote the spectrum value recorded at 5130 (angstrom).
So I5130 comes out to 4.912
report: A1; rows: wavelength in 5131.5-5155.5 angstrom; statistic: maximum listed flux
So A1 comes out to 5.947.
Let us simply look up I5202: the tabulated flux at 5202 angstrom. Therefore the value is 6.458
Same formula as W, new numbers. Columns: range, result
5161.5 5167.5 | 5.224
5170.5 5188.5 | 2.826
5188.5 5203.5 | 4.906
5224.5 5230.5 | 5.203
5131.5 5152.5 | 4.876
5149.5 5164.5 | 4.311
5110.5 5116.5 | 5.578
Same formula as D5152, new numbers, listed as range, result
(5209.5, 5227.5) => 6.871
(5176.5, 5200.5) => 6.034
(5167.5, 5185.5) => 5.197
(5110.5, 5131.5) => 6.221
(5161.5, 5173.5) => 5.954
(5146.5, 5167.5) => 6.02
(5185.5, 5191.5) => 5.873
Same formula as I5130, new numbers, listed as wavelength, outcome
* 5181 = 4.25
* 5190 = 5.873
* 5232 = 6.585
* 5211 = 4.766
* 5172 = 3.381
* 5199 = 6.034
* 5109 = 5.692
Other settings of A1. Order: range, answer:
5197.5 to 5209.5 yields 6.458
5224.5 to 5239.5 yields 7.339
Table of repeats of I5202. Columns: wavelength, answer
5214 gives 6.266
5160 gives 6.02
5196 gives 5.361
